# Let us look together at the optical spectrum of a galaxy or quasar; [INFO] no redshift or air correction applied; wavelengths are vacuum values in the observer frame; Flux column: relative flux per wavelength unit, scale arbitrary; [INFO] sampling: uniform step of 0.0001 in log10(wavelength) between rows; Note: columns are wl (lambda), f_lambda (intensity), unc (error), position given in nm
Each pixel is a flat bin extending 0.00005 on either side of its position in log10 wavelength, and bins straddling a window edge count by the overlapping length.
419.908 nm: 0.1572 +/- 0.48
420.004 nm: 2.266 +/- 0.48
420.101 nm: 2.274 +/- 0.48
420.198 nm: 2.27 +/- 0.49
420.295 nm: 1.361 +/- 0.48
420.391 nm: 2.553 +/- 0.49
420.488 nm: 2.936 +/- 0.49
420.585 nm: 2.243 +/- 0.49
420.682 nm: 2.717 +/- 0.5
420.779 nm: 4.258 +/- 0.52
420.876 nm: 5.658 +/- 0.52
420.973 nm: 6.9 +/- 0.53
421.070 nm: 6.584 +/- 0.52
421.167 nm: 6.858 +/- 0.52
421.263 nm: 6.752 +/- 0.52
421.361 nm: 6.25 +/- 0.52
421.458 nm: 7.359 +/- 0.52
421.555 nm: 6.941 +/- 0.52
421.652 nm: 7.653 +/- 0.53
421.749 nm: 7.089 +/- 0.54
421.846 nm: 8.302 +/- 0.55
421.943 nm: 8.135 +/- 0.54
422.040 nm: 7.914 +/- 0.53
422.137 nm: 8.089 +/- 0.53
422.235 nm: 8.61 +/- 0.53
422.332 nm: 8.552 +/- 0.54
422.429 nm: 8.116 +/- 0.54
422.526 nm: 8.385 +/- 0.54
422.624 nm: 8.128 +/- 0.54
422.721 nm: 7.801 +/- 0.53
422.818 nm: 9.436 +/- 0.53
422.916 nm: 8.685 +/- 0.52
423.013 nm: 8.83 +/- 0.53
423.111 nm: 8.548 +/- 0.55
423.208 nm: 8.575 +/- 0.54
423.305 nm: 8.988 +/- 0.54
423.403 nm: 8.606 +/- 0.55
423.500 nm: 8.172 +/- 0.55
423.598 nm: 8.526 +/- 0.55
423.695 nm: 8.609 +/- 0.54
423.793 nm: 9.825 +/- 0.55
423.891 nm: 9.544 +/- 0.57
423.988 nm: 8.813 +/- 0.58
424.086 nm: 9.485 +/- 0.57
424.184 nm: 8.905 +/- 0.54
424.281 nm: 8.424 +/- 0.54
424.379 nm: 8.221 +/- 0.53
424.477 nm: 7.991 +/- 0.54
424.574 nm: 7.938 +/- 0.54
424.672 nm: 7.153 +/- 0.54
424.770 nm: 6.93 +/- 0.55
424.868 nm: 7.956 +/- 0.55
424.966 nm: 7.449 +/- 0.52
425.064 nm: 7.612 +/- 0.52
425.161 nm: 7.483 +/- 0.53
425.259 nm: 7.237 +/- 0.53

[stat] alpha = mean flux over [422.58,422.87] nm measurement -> 8.46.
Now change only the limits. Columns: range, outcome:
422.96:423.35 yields 8.75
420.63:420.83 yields 3.49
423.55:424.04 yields 9.07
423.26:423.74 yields 8.58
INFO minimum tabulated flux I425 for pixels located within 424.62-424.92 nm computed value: 6.93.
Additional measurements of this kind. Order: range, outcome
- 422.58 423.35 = 7.801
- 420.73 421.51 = 4.258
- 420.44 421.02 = 2.243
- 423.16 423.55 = 8.172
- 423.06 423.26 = 8.548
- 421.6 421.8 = 7.089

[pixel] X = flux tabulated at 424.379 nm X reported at 8.221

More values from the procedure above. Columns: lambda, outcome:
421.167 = 6.858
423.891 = 9.544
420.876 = 5.658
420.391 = 2.553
